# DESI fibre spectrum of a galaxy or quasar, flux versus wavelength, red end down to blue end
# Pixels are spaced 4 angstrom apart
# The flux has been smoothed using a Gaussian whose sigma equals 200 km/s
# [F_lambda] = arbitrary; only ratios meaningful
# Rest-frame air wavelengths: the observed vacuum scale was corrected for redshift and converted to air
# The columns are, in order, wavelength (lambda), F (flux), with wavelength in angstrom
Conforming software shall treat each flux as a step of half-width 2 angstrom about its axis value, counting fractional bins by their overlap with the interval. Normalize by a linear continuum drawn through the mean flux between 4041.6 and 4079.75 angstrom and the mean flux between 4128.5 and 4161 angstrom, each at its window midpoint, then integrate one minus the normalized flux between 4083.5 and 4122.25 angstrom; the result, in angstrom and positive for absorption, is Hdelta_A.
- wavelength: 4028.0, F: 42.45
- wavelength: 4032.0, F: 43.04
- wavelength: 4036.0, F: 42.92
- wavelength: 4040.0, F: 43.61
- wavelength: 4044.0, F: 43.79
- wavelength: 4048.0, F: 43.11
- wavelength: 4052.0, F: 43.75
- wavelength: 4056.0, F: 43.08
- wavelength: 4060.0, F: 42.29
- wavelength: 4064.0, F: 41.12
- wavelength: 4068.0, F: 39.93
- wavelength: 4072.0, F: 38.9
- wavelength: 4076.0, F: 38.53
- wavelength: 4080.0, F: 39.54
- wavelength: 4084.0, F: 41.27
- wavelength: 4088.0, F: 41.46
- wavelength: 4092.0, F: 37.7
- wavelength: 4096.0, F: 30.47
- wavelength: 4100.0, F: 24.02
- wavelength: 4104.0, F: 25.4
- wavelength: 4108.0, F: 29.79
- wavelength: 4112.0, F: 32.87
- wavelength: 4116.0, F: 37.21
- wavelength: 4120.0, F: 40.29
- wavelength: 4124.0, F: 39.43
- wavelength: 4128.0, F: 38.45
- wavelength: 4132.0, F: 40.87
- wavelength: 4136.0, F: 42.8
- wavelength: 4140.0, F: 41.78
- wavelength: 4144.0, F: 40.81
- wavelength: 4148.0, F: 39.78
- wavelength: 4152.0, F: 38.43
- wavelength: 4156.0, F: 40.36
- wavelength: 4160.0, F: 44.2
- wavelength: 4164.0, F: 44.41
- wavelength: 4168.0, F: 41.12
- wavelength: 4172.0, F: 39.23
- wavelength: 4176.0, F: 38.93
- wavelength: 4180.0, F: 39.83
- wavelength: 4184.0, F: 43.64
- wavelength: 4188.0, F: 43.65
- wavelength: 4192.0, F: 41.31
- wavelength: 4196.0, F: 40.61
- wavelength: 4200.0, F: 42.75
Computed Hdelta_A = 7.0 angstrom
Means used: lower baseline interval 41.5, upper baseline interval 40.9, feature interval 33.8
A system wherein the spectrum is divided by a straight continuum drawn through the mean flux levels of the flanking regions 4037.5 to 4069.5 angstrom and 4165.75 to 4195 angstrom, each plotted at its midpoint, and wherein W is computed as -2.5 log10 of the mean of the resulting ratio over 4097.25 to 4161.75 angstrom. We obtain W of 0.12 mag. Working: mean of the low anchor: 42.6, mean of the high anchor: 41.1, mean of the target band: 37.2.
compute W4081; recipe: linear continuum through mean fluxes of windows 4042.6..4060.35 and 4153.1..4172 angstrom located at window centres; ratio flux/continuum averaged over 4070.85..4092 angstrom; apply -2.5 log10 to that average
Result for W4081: 0.083 mag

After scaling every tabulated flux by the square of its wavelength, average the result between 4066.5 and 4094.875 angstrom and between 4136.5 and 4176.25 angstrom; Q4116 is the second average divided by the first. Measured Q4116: 1.08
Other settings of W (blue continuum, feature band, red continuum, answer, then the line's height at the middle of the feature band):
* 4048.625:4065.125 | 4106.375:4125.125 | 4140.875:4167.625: 0.17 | 41.9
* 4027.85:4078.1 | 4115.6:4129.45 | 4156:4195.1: 0.07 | 41.8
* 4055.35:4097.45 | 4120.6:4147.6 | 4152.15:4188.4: 0.00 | 40.7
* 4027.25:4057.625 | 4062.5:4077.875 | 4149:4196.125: 0.09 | 42.8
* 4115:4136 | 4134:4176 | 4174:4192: -0.02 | 40.6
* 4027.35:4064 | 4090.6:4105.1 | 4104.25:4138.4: 0.31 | 39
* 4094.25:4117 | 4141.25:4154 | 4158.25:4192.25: -0.08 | 37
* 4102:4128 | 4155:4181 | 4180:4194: -0.03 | 40.3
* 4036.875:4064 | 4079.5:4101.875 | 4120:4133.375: 0.16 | 41.3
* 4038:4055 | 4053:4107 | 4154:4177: 0.16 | 43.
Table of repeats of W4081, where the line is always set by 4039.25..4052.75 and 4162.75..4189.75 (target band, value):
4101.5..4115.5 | 0.38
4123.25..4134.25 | 0.07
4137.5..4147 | 0.02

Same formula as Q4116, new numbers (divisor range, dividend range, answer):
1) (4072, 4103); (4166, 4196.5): 1.20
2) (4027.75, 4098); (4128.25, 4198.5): 1.06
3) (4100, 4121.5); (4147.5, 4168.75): 1.32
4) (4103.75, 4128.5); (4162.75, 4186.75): 1.20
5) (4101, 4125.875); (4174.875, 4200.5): 1.28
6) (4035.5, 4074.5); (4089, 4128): 0.82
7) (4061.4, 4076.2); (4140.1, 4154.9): 1.04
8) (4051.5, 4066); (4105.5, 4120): 0.82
